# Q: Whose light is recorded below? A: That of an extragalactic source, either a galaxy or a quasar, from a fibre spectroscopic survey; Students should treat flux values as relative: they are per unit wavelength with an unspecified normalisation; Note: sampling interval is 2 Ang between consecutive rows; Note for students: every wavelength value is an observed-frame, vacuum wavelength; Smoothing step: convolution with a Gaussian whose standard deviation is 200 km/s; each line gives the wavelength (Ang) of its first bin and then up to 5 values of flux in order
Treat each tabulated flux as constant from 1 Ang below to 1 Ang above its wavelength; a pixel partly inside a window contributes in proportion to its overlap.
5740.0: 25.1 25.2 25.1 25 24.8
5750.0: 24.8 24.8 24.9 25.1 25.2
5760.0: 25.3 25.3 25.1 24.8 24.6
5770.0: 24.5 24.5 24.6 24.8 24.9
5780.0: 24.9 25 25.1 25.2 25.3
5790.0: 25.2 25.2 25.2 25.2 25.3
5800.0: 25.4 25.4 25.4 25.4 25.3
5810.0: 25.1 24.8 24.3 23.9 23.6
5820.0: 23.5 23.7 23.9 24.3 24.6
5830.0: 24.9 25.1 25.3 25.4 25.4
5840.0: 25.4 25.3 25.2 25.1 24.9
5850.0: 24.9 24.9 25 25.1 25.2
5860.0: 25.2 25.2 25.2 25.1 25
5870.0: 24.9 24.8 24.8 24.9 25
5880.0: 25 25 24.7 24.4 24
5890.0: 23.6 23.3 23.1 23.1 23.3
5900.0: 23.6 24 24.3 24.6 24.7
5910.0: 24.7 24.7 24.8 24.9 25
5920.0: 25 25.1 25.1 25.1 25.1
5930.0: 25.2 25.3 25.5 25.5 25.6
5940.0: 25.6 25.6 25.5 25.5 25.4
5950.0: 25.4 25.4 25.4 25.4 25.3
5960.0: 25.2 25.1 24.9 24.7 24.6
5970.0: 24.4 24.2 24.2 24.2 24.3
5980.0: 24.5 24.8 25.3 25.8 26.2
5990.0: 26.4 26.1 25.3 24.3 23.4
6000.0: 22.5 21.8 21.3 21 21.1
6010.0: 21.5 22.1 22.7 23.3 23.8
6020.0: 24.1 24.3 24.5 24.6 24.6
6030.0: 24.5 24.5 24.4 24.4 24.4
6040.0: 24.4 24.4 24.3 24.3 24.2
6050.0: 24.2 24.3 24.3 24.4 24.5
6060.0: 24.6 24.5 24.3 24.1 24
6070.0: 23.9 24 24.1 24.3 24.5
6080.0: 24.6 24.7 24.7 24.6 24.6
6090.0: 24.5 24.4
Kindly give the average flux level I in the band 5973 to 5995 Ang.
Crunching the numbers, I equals 25.2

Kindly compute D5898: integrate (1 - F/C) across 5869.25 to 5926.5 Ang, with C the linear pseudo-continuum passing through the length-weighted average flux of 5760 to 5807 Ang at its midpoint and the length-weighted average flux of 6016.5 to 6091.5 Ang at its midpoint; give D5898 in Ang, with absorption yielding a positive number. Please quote 0.7 Ang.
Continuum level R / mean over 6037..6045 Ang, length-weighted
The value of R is 24.4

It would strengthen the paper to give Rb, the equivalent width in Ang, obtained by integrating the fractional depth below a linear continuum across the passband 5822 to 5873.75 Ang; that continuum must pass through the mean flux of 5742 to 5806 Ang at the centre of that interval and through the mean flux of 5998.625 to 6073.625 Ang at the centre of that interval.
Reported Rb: -0.7 Ang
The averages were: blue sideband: 25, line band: 25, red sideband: 23.7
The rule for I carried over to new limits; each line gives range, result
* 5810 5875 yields 24.8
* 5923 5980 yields 25.1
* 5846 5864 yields 25.1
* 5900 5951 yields 25.1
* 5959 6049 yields 24.1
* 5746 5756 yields 24.9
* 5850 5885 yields 25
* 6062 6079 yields 24.2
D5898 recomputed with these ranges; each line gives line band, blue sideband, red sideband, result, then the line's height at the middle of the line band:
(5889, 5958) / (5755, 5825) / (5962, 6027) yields -1.54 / 24.3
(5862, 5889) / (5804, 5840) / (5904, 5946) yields 0.06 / 24.9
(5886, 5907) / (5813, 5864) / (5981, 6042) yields 0.66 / 24.5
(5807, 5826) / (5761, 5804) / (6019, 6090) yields 0.54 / 25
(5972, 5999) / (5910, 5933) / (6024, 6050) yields -0.30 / 24.7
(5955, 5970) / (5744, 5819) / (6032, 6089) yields -0.26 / 24.6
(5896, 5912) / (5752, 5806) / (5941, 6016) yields 0.30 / 24.6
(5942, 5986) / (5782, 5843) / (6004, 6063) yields -1.47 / 24.2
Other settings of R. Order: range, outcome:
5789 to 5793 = 25.2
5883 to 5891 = 24.2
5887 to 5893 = 23.6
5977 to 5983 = 24.5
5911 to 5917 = 24.8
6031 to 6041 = 24.4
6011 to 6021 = 23.2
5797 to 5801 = 25.4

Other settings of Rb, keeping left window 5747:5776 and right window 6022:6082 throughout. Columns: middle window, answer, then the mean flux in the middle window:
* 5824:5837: -0.1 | 24.9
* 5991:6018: 1.8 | 22.8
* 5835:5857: -0.4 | 25.1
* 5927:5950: -0.8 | 25.4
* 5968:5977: 0.1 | 24.3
